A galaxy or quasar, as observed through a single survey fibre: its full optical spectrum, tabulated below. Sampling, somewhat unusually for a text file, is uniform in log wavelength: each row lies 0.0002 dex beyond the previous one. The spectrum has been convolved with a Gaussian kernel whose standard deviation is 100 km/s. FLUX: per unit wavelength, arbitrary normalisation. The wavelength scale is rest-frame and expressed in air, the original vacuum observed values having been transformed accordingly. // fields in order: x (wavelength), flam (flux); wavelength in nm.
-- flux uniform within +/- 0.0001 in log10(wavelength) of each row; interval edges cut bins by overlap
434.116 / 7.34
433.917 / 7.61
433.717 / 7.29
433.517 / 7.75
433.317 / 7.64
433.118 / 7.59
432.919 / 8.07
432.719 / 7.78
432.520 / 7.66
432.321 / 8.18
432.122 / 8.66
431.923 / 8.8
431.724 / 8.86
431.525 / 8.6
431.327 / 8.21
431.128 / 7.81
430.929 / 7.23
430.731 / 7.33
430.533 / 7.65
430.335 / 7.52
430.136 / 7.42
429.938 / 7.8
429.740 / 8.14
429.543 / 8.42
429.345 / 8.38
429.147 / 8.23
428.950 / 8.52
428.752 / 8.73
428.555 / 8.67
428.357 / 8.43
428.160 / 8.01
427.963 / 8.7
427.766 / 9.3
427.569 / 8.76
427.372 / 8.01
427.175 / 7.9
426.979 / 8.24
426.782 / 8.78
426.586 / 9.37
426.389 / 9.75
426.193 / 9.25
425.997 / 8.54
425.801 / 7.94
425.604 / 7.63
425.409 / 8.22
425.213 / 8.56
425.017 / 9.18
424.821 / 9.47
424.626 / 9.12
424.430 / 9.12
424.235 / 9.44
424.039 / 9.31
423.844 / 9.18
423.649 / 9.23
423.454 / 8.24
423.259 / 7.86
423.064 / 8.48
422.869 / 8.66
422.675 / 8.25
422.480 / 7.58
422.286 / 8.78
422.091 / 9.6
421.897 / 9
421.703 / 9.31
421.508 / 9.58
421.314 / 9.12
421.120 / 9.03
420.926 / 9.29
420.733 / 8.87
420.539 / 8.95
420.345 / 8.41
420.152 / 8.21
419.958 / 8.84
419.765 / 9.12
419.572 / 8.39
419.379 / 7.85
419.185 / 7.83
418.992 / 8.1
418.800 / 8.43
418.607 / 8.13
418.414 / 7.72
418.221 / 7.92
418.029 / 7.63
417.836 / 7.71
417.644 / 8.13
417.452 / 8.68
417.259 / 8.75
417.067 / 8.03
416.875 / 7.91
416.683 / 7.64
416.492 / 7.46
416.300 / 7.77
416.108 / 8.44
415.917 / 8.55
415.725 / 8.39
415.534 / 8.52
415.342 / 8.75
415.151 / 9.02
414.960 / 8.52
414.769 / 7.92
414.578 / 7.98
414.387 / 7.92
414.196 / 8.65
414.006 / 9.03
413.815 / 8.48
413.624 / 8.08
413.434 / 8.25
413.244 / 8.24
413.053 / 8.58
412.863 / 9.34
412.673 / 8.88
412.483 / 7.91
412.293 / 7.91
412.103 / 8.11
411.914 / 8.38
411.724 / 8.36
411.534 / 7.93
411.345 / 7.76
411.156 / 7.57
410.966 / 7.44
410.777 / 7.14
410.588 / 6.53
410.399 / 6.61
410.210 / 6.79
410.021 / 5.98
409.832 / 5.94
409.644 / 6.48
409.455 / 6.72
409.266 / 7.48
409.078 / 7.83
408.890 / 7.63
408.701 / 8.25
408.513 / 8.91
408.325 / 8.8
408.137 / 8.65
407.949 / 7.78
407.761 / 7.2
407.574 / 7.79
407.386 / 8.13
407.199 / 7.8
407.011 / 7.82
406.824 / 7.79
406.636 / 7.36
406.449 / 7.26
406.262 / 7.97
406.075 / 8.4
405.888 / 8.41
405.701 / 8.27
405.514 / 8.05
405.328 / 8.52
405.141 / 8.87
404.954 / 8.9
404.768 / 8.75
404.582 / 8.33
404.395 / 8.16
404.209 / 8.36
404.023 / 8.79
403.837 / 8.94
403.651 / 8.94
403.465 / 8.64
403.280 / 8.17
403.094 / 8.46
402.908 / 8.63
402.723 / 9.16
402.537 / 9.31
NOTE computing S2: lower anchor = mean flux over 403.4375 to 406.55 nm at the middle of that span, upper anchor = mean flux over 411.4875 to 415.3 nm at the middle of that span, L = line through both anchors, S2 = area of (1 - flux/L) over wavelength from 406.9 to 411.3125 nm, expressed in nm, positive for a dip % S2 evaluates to 0.50 nm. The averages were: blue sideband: 8.44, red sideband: 8.39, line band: 7.45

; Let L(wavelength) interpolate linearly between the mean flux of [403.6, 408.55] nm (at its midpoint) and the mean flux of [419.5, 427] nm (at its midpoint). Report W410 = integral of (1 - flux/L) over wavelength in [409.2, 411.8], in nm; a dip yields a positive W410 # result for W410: 0.42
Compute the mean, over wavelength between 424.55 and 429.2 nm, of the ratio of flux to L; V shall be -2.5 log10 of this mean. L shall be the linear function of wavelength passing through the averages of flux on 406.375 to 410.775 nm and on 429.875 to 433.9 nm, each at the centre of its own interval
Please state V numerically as -0.11 mag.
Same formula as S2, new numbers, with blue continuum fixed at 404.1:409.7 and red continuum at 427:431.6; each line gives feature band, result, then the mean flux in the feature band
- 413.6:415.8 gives -0.10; 8.45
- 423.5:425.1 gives -0.21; 9.22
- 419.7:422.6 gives -0.28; 8.9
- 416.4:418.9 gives 0.03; 8.01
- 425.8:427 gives -0.12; 8.95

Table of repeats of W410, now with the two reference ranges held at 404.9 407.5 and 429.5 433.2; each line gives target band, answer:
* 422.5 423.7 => -0.05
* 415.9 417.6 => -0.01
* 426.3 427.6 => -0.11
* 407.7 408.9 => -0.02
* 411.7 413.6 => -0.08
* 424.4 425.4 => -0.12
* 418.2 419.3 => 0.00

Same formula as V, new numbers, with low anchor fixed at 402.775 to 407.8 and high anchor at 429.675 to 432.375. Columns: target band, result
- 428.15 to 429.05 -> -0.06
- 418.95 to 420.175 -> -0.03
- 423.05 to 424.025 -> -0.08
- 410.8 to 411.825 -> 0.06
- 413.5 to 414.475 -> -0.03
